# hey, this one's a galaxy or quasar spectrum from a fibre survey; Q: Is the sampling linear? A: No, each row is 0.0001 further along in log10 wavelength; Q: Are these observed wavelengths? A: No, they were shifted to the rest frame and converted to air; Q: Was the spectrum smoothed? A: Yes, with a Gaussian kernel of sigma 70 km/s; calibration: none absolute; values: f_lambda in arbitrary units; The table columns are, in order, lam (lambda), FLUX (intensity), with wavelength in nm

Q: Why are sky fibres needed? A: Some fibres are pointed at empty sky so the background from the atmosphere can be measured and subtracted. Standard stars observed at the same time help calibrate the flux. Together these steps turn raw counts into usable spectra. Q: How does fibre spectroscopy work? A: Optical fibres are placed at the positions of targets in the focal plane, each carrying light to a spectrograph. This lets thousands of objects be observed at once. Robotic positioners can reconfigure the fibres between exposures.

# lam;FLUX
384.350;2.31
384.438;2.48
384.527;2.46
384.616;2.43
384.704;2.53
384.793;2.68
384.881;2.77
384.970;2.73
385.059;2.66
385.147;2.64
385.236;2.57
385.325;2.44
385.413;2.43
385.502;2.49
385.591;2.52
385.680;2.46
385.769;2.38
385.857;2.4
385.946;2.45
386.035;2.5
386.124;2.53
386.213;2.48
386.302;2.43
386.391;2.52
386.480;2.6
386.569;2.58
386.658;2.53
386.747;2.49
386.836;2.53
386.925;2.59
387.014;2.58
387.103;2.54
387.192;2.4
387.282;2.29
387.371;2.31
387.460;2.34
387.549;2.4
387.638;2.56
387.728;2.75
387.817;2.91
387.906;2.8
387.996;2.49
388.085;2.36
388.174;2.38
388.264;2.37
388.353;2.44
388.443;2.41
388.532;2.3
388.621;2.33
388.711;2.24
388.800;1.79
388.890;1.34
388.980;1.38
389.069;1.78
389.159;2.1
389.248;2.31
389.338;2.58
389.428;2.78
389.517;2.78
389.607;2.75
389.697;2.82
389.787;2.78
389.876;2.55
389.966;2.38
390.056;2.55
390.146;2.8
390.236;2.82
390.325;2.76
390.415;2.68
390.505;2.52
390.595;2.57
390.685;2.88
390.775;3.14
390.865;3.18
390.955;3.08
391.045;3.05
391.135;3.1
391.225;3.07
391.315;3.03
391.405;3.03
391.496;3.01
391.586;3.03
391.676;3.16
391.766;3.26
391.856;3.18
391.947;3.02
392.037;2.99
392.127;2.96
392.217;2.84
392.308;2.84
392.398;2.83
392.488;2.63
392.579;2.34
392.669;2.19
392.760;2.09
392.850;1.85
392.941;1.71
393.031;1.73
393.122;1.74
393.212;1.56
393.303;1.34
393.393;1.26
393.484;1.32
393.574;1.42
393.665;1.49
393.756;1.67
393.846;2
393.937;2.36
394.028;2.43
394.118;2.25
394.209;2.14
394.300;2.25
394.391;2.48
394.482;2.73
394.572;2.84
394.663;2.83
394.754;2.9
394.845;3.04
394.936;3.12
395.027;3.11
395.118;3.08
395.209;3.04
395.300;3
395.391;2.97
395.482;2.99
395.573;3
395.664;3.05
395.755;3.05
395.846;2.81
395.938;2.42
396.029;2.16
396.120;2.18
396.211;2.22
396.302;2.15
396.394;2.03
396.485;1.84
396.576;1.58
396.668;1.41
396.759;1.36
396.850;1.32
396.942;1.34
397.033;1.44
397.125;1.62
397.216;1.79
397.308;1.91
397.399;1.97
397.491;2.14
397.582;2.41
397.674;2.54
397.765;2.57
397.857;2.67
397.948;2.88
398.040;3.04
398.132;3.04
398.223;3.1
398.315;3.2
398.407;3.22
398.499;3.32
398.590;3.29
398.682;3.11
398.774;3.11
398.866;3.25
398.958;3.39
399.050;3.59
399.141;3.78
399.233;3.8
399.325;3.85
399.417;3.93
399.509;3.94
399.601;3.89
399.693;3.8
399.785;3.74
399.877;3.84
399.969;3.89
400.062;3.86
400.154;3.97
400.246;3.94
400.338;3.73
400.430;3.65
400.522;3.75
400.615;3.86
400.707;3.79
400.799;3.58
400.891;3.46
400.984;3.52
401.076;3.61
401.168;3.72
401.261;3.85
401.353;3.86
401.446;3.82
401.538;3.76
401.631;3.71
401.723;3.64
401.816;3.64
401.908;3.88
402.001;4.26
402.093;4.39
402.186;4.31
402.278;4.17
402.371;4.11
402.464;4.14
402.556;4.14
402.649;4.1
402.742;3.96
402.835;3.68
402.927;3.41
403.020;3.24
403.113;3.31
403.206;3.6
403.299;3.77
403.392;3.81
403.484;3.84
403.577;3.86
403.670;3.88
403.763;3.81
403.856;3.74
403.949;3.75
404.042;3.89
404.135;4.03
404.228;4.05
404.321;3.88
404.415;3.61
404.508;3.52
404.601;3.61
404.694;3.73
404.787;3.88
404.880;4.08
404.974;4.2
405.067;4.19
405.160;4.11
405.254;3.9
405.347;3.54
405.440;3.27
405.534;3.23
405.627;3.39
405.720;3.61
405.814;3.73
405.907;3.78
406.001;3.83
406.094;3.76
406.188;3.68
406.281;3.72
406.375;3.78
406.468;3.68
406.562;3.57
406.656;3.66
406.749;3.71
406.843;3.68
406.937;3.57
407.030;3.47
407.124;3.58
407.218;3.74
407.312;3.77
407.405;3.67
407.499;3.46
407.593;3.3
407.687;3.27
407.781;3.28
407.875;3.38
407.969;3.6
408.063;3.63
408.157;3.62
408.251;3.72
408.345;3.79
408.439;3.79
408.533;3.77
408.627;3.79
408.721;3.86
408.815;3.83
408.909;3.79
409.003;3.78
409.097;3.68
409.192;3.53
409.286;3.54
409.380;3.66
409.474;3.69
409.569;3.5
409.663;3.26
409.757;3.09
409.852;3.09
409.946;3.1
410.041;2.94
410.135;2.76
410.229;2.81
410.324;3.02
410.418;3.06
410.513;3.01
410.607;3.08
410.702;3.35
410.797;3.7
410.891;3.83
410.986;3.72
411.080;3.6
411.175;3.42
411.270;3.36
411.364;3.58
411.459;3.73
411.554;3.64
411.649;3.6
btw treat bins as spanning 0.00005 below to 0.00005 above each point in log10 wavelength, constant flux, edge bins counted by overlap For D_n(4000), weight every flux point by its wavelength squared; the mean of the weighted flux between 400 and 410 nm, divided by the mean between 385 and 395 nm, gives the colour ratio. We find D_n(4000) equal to 1.6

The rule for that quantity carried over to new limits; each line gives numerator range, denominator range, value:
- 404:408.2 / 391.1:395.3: 1.58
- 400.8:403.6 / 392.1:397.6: 1.77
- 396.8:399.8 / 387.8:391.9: 1.15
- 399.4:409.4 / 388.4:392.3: 1.50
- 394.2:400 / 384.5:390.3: 1.18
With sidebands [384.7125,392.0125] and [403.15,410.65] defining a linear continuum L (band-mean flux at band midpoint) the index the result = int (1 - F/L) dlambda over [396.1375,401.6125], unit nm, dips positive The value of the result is 0.228 nm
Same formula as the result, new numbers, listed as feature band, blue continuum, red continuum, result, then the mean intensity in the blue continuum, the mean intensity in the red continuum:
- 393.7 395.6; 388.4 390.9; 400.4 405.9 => 0.19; 2.47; 3.79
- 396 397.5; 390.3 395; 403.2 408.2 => 0.58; 2.52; 3.7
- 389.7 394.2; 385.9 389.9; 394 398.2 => -0.14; 2.43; 2.42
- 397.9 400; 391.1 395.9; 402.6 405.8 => -0.21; 2.55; 3.75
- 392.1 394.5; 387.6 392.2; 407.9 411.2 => 0.62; 2.66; 3.47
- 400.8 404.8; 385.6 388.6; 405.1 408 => -0.50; 2.49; 3.61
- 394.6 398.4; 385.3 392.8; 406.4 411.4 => 0.61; 2.59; 3.49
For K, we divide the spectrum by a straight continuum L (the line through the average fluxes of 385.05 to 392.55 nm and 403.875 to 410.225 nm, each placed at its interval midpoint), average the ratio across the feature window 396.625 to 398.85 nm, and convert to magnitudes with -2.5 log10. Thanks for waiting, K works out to 0.27 mag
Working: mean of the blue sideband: 2.6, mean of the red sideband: 3.63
